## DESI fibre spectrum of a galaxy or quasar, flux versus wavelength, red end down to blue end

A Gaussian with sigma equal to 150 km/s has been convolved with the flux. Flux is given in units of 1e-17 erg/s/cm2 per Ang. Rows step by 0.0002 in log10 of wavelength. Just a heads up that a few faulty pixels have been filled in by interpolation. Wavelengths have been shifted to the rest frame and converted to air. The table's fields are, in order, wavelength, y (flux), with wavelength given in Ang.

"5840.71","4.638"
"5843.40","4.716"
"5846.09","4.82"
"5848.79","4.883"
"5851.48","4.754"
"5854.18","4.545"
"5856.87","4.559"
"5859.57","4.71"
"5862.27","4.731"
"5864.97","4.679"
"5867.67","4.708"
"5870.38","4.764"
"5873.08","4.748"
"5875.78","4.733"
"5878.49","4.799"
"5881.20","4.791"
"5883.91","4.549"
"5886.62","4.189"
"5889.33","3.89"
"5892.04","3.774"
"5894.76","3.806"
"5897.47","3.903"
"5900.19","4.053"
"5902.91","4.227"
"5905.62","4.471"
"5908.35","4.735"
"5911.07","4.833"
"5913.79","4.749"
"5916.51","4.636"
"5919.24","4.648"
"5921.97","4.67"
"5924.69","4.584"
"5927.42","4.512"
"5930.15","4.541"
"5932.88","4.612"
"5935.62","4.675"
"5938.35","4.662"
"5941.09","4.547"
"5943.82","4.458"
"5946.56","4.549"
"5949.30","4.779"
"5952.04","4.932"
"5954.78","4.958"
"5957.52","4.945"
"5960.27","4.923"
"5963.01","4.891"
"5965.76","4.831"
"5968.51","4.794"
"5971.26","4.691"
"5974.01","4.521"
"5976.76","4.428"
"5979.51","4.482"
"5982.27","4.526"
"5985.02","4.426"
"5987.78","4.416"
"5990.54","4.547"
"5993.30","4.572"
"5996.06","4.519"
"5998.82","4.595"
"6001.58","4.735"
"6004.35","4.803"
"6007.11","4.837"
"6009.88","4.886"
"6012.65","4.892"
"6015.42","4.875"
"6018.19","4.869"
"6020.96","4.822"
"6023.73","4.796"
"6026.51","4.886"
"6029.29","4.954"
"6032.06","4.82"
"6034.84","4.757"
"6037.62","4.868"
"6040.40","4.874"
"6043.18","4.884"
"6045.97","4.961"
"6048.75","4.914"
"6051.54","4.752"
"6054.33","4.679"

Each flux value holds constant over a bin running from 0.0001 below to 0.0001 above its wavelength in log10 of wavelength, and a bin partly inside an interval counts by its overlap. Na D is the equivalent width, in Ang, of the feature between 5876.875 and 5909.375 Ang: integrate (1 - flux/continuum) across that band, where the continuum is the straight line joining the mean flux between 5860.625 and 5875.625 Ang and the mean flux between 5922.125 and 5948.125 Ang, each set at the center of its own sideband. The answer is 2.8 Ang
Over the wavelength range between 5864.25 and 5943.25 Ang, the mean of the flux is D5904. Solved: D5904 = 4.5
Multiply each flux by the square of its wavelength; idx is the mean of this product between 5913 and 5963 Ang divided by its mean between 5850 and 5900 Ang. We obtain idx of 1.1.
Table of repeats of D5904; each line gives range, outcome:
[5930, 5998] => 4.65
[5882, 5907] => 4.11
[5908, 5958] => 4.68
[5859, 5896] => 4.49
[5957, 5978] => 4.75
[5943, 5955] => 4.73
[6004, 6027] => 4.85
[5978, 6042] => 4.73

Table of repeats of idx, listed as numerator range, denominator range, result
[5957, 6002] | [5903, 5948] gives 1.02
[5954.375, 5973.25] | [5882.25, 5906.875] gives 1.21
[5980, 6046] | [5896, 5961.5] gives 1.06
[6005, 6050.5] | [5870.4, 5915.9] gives 1.16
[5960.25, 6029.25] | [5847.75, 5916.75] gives 1.08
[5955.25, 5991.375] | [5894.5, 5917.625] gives 1.08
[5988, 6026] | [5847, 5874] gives 1.06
